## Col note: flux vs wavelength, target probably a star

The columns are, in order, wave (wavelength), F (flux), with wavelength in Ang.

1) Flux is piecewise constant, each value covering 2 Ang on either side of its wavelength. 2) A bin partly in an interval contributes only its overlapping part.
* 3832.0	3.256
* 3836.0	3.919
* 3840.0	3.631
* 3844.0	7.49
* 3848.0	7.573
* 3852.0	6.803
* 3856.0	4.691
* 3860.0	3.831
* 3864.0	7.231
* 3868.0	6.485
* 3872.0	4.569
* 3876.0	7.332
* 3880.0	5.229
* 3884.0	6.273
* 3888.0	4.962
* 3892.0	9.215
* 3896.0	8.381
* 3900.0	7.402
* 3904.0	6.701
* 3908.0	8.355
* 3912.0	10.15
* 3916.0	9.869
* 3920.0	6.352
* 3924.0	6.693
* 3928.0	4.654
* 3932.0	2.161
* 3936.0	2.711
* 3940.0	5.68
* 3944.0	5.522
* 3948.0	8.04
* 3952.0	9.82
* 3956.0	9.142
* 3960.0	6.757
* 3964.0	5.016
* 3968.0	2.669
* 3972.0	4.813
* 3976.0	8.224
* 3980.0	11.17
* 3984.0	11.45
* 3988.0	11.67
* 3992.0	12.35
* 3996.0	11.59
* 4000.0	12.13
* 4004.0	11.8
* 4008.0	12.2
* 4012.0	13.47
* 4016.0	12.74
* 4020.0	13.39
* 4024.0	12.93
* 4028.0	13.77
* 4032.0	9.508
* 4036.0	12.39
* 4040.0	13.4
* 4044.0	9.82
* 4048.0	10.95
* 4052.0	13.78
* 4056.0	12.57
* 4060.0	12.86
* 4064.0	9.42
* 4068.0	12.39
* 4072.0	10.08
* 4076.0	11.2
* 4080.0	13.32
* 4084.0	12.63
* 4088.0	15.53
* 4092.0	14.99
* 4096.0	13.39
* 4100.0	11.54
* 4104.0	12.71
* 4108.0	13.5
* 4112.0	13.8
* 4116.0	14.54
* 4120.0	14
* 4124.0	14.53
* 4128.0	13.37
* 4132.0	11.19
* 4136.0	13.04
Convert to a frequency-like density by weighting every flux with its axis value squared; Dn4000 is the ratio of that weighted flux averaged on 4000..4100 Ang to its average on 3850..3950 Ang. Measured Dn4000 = 2.10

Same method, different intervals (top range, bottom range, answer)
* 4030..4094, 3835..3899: 2.18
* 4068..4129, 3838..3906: 2.34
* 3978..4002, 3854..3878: 2.19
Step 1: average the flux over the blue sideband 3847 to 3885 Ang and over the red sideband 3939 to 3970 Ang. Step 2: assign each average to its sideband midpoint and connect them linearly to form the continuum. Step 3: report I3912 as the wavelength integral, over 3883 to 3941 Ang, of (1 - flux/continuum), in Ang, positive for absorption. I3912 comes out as -3.6 Ang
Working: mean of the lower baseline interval 5.95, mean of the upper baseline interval 6.61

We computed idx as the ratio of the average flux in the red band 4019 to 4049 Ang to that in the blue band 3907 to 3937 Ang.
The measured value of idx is 1.87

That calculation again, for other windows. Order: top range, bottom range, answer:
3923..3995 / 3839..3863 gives 1.24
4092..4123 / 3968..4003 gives 1.35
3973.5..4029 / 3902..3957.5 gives 1.75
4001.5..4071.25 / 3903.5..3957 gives 1.79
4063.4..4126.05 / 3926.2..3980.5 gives 2.16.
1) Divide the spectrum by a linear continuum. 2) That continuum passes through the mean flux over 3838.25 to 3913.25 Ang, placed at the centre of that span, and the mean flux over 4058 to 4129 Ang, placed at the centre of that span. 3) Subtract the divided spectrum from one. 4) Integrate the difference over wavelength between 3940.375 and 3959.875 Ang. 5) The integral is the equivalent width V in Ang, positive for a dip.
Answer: 2.3 Ang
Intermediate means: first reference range 6.62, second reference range 13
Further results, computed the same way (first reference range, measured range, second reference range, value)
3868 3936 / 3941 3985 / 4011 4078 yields 7.74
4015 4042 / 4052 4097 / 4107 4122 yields 2.47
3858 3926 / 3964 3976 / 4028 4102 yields 6.00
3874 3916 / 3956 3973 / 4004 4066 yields 7.75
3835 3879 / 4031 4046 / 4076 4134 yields -0.03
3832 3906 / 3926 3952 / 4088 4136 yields 9.82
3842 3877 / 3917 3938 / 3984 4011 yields 9.78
